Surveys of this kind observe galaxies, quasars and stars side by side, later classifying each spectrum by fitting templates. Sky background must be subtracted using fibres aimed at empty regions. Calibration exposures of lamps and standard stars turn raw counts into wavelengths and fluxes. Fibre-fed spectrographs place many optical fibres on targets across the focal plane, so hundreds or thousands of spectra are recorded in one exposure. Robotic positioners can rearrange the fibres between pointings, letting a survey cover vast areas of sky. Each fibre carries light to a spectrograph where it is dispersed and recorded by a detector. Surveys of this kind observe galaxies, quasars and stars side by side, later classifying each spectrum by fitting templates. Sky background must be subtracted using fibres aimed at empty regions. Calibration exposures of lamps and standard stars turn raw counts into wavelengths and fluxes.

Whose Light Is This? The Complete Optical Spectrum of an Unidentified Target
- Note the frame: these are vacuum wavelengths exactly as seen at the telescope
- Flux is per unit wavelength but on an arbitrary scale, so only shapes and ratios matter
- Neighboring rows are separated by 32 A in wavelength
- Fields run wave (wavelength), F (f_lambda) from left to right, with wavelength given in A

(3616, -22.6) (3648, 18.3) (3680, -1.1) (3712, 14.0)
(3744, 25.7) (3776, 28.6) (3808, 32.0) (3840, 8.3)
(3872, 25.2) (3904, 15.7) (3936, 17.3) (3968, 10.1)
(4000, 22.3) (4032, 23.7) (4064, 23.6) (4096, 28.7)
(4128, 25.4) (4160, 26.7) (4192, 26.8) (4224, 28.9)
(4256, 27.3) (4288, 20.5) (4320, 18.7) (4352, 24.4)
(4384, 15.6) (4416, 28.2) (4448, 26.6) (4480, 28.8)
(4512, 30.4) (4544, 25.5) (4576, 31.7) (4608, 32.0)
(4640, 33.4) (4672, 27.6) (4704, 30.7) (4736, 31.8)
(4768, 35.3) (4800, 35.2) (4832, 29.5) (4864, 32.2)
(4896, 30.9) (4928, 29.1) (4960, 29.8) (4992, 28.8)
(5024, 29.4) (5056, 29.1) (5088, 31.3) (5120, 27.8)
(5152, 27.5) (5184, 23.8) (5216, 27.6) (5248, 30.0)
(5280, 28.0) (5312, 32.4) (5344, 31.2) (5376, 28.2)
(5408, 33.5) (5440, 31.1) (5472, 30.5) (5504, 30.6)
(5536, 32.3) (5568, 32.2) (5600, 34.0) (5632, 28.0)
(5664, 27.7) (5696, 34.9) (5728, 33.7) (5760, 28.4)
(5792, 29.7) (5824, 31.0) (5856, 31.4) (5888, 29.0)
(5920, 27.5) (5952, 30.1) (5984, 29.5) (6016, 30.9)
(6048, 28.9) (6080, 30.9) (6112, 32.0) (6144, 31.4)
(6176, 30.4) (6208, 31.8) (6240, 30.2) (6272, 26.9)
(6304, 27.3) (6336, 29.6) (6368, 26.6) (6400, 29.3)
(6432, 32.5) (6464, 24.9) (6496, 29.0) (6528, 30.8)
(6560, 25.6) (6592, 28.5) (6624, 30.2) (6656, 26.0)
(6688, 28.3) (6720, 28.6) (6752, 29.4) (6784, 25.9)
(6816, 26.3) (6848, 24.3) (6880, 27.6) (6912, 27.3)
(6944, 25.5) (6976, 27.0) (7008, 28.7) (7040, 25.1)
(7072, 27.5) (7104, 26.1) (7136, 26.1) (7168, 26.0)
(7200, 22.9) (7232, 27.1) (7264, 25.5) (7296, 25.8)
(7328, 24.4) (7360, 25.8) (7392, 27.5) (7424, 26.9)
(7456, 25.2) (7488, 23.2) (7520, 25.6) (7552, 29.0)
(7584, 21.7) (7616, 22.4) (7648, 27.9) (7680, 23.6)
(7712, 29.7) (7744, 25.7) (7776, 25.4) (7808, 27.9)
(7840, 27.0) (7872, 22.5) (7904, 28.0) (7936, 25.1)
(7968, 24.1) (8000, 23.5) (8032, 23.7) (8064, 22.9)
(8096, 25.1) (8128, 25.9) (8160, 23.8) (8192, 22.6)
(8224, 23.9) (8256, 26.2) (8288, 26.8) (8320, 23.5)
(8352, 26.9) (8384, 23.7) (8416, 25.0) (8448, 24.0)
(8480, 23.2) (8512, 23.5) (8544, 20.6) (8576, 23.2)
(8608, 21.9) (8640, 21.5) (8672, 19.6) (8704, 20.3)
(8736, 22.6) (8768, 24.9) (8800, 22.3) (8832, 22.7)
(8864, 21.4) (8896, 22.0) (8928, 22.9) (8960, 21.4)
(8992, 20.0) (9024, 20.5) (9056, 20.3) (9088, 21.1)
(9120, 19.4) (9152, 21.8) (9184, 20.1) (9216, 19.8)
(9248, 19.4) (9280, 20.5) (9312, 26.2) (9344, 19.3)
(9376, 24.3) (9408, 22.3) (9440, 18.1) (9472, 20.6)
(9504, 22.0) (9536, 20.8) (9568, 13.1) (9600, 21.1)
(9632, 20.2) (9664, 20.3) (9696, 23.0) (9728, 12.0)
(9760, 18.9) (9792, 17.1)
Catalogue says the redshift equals 0.000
